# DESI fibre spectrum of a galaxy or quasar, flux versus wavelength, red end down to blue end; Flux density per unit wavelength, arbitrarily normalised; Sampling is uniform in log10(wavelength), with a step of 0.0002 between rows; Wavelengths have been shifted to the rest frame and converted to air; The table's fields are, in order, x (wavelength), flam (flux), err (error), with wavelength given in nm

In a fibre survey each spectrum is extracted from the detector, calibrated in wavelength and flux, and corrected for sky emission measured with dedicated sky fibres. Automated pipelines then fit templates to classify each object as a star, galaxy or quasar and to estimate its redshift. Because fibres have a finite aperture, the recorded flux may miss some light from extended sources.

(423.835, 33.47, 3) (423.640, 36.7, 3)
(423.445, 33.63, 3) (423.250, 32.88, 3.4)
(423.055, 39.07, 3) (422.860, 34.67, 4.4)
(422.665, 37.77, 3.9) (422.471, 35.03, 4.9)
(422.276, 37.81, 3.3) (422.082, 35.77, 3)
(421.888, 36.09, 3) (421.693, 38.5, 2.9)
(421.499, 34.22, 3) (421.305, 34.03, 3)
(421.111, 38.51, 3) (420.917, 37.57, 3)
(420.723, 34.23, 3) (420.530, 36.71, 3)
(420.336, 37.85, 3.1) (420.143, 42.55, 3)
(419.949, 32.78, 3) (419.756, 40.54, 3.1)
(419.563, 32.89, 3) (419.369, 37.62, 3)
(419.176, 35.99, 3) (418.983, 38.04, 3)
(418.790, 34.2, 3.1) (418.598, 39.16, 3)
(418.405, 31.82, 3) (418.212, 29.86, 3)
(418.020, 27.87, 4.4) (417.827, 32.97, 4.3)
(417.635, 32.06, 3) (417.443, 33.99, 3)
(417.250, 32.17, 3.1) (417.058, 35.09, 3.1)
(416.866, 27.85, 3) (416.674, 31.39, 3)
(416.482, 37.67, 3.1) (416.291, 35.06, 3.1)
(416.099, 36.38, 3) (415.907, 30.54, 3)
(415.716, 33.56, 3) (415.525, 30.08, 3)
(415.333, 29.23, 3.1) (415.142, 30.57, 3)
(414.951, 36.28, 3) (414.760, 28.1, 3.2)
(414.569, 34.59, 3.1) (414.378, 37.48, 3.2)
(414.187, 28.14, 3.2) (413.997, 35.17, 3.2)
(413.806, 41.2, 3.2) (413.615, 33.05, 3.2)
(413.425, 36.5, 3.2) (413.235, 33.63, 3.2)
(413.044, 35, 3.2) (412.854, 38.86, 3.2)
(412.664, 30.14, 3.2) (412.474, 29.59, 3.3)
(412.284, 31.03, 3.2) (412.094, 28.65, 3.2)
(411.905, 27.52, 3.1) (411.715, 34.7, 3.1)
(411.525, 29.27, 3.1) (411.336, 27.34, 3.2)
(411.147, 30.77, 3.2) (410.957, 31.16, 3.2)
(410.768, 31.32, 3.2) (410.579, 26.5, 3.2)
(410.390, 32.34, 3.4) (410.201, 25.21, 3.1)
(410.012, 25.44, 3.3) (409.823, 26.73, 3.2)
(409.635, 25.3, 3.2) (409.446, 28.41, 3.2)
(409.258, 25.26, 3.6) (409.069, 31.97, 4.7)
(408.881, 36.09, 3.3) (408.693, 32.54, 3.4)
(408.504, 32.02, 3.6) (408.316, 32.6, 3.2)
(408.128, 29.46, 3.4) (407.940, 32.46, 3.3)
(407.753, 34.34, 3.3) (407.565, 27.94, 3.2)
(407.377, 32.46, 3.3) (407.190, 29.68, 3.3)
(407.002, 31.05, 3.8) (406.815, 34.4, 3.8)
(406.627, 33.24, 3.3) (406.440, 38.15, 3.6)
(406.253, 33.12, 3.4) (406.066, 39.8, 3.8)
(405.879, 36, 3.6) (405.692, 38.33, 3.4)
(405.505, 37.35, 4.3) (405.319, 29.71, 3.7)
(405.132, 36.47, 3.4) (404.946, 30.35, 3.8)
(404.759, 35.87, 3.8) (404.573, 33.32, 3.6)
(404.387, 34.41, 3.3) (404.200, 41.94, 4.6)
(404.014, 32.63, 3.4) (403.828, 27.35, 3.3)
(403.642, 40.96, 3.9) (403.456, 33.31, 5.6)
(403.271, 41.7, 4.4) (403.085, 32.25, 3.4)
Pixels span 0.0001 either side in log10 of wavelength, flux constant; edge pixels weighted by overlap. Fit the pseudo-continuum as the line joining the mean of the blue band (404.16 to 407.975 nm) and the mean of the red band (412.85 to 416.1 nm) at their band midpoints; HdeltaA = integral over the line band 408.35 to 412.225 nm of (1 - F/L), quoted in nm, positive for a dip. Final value 0.50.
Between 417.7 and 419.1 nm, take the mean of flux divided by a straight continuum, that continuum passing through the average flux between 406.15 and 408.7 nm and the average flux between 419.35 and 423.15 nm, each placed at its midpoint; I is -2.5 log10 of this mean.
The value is 0.07 mag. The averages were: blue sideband 32.4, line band 33.4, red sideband 36.7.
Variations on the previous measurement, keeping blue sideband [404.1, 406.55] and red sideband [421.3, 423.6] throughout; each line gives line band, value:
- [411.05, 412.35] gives 0.196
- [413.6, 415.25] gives 0.061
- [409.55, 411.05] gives 0.265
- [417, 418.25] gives 0.123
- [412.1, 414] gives 0.053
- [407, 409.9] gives 0.172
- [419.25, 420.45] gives -0.043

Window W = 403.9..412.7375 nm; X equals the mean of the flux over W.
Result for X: 31.8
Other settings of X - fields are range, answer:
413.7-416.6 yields 33.6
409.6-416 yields 31.4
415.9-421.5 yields 34.8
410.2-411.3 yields 29.8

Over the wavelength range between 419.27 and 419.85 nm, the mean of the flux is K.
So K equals 37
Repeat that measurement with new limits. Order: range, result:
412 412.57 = 29.7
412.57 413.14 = 34.6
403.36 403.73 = 37.2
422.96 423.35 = 35.9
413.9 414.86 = 32.7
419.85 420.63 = 37.5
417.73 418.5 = 30.6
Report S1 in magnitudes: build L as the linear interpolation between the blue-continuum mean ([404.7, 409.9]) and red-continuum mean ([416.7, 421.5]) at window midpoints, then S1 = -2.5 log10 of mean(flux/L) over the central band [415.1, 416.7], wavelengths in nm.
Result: 0.04 mag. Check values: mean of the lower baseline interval 32.5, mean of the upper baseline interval 34.8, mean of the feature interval 32.9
